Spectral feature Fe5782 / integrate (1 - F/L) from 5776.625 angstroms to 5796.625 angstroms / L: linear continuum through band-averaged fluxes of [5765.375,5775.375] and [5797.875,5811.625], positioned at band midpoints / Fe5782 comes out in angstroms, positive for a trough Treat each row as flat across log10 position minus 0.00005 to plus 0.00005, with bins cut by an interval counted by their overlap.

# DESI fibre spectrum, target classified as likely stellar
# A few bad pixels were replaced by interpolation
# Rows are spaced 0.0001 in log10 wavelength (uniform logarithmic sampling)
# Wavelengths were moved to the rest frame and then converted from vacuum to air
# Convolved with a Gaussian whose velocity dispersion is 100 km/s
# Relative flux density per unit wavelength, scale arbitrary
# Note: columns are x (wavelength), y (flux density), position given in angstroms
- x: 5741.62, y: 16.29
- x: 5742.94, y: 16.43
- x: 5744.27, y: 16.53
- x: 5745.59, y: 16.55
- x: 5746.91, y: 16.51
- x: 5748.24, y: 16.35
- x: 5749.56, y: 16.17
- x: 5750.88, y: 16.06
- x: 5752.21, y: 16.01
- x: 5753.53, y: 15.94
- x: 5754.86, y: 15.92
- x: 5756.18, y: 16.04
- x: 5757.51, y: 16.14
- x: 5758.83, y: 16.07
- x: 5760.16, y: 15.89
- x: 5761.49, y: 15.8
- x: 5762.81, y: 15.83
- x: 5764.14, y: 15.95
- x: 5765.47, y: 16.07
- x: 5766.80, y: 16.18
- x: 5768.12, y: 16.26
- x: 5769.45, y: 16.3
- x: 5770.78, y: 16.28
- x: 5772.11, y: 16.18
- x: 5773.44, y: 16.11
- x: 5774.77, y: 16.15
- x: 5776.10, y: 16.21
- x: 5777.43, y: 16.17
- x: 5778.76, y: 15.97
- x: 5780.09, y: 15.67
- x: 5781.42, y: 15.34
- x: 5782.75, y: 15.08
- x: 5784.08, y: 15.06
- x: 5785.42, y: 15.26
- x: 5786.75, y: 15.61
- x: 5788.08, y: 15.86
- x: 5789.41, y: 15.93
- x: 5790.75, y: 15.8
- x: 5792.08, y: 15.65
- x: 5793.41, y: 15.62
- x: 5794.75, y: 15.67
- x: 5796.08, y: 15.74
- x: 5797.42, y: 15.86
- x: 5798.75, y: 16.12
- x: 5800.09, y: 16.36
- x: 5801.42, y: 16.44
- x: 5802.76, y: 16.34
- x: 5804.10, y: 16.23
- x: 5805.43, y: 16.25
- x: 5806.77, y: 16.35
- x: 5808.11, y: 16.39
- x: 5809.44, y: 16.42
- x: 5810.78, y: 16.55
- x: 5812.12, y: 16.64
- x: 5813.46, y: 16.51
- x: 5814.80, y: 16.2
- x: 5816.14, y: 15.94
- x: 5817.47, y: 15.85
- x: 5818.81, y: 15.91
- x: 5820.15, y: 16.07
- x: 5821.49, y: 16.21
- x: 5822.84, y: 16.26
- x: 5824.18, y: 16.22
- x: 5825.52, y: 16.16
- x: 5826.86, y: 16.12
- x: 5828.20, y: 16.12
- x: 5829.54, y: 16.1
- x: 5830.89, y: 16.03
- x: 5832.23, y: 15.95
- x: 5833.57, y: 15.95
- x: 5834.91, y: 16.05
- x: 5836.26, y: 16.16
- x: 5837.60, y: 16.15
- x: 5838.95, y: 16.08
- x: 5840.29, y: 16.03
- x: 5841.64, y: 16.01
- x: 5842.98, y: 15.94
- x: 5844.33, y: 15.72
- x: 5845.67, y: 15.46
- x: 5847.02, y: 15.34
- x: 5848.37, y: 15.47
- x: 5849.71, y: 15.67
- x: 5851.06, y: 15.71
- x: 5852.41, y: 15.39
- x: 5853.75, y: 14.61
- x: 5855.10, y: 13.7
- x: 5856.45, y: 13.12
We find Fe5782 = 0.78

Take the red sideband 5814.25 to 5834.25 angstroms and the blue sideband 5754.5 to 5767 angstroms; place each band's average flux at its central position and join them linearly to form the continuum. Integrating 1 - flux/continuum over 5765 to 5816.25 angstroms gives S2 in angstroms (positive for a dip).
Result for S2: 0.0 angstroms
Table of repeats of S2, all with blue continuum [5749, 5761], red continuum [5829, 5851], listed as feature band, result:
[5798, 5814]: -0.5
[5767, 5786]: 0.1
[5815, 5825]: -0.1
